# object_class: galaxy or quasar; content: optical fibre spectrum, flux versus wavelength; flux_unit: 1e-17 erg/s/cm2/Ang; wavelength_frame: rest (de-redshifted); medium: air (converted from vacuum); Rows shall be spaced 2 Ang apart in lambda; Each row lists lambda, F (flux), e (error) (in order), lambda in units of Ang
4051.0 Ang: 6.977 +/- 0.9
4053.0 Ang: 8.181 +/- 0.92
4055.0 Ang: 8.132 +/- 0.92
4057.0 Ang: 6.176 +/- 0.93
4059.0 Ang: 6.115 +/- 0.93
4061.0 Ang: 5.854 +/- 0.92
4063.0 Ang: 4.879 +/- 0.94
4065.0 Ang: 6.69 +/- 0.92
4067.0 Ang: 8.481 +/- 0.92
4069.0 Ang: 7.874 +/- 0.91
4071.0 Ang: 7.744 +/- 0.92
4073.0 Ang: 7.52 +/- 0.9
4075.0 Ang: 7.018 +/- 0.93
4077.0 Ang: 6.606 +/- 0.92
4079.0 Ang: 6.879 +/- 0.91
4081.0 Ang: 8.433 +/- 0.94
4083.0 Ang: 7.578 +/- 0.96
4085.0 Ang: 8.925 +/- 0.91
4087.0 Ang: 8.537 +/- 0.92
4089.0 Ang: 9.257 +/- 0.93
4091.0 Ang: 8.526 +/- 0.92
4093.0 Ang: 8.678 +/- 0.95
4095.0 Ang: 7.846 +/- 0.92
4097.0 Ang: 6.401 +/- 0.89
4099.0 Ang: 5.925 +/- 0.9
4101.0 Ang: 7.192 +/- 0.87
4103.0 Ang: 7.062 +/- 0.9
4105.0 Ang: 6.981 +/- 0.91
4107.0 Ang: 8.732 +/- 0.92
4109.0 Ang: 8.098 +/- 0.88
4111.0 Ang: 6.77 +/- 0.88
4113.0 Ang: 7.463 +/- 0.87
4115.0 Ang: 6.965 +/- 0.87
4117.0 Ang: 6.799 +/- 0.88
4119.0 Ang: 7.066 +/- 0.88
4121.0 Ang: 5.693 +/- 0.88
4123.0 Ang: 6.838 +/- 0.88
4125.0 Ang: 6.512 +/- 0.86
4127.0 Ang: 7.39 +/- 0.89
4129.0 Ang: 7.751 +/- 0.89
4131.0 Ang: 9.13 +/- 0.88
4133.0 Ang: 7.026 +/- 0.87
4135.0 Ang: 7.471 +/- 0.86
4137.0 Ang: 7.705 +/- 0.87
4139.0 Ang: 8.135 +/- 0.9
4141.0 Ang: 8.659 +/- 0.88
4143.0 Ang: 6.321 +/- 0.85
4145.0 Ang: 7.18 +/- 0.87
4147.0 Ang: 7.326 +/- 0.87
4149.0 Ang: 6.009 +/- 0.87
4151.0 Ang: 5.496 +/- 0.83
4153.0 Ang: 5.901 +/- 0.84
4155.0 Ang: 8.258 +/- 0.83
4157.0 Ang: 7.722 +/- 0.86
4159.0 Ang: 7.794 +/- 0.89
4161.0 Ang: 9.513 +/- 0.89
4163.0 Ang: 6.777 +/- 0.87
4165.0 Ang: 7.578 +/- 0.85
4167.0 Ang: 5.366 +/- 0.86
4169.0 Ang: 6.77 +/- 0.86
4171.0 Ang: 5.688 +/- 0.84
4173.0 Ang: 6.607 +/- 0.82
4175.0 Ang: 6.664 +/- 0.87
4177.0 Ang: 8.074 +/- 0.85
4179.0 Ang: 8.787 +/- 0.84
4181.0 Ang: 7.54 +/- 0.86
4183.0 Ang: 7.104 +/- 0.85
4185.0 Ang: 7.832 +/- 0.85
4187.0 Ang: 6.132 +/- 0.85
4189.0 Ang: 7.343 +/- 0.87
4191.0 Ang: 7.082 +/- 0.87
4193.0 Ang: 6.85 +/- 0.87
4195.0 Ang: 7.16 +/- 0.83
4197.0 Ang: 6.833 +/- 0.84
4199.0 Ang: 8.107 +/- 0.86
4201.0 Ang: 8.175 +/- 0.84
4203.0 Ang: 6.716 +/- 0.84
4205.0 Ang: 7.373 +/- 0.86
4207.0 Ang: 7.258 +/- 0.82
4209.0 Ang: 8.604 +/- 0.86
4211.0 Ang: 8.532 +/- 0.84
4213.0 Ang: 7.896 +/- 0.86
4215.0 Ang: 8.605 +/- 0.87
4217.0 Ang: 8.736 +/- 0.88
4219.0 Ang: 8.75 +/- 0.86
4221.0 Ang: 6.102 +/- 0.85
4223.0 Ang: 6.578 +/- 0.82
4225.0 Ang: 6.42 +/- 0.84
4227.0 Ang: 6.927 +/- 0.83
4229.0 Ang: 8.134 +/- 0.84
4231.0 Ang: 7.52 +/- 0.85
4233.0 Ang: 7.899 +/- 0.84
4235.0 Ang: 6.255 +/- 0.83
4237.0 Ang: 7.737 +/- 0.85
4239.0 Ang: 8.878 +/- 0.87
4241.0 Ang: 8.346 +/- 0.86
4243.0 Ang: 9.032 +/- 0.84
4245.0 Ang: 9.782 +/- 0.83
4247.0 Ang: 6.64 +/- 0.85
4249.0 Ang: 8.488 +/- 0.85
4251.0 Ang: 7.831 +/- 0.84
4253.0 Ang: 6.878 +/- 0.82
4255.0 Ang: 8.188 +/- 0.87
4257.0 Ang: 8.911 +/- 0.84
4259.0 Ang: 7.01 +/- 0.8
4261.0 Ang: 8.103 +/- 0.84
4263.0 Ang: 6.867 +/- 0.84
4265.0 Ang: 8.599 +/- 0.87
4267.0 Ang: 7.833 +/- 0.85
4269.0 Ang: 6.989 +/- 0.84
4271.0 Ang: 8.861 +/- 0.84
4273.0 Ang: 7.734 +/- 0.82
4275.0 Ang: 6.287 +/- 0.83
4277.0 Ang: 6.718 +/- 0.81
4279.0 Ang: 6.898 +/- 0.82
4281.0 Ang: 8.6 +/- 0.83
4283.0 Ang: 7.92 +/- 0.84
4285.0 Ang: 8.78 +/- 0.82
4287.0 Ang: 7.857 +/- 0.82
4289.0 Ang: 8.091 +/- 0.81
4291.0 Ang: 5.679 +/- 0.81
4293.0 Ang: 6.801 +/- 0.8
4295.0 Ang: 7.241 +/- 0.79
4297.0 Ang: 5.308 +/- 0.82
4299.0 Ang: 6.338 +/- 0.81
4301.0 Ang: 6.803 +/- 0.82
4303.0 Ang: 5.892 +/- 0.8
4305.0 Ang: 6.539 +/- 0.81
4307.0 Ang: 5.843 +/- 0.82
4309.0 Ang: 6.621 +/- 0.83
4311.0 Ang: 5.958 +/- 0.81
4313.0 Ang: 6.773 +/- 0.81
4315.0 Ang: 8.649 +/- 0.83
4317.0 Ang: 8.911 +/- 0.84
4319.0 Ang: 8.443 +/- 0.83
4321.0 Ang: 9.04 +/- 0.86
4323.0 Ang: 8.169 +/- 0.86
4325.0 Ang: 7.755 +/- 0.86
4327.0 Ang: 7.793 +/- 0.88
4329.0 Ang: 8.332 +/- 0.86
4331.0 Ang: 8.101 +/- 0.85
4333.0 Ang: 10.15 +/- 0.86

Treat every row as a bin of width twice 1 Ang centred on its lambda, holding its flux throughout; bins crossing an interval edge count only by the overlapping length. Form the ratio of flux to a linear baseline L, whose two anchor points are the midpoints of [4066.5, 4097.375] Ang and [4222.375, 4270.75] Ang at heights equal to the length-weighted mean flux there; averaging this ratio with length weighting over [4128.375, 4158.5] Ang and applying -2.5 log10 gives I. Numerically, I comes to 0.07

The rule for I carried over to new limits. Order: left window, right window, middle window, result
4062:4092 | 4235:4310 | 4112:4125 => 0.13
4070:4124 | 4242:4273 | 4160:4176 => 0.12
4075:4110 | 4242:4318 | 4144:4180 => 0.08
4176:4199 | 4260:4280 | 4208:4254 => -0.06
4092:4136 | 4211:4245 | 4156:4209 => 0.05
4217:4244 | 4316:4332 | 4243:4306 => 0.07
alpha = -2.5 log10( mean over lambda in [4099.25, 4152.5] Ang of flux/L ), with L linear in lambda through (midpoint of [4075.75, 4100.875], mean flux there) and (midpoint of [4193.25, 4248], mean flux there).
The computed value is 0.08 mag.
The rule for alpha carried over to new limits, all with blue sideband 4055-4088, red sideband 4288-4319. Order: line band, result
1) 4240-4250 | -0.22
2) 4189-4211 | -0.07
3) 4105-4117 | -0.05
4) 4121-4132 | -0.03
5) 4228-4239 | -0.10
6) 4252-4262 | -0.14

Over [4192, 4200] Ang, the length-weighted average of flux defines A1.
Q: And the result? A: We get 7.24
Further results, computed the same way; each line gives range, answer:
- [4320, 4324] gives 8.6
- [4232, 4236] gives 7.08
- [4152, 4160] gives 7.42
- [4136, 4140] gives 7.92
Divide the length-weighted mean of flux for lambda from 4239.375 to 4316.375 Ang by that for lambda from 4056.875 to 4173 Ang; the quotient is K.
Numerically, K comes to 1.0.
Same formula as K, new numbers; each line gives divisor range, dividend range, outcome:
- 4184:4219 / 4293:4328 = 0.94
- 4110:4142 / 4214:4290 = 1.06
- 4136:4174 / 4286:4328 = 1.01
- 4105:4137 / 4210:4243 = 1.06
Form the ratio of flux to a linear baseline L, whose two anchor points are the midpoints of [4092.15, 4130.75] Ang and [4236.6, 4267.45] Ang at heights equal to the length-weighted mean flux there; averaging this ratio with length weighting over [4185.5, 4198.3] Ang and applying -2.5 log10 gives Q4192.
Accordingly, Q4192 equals 0.11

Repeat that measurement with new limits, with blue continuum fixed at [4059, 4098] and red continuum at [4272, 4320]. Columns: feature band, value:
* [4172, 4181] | -0.028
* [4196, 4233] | -0.053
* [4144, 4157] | 0.094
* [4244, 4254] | -0.104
